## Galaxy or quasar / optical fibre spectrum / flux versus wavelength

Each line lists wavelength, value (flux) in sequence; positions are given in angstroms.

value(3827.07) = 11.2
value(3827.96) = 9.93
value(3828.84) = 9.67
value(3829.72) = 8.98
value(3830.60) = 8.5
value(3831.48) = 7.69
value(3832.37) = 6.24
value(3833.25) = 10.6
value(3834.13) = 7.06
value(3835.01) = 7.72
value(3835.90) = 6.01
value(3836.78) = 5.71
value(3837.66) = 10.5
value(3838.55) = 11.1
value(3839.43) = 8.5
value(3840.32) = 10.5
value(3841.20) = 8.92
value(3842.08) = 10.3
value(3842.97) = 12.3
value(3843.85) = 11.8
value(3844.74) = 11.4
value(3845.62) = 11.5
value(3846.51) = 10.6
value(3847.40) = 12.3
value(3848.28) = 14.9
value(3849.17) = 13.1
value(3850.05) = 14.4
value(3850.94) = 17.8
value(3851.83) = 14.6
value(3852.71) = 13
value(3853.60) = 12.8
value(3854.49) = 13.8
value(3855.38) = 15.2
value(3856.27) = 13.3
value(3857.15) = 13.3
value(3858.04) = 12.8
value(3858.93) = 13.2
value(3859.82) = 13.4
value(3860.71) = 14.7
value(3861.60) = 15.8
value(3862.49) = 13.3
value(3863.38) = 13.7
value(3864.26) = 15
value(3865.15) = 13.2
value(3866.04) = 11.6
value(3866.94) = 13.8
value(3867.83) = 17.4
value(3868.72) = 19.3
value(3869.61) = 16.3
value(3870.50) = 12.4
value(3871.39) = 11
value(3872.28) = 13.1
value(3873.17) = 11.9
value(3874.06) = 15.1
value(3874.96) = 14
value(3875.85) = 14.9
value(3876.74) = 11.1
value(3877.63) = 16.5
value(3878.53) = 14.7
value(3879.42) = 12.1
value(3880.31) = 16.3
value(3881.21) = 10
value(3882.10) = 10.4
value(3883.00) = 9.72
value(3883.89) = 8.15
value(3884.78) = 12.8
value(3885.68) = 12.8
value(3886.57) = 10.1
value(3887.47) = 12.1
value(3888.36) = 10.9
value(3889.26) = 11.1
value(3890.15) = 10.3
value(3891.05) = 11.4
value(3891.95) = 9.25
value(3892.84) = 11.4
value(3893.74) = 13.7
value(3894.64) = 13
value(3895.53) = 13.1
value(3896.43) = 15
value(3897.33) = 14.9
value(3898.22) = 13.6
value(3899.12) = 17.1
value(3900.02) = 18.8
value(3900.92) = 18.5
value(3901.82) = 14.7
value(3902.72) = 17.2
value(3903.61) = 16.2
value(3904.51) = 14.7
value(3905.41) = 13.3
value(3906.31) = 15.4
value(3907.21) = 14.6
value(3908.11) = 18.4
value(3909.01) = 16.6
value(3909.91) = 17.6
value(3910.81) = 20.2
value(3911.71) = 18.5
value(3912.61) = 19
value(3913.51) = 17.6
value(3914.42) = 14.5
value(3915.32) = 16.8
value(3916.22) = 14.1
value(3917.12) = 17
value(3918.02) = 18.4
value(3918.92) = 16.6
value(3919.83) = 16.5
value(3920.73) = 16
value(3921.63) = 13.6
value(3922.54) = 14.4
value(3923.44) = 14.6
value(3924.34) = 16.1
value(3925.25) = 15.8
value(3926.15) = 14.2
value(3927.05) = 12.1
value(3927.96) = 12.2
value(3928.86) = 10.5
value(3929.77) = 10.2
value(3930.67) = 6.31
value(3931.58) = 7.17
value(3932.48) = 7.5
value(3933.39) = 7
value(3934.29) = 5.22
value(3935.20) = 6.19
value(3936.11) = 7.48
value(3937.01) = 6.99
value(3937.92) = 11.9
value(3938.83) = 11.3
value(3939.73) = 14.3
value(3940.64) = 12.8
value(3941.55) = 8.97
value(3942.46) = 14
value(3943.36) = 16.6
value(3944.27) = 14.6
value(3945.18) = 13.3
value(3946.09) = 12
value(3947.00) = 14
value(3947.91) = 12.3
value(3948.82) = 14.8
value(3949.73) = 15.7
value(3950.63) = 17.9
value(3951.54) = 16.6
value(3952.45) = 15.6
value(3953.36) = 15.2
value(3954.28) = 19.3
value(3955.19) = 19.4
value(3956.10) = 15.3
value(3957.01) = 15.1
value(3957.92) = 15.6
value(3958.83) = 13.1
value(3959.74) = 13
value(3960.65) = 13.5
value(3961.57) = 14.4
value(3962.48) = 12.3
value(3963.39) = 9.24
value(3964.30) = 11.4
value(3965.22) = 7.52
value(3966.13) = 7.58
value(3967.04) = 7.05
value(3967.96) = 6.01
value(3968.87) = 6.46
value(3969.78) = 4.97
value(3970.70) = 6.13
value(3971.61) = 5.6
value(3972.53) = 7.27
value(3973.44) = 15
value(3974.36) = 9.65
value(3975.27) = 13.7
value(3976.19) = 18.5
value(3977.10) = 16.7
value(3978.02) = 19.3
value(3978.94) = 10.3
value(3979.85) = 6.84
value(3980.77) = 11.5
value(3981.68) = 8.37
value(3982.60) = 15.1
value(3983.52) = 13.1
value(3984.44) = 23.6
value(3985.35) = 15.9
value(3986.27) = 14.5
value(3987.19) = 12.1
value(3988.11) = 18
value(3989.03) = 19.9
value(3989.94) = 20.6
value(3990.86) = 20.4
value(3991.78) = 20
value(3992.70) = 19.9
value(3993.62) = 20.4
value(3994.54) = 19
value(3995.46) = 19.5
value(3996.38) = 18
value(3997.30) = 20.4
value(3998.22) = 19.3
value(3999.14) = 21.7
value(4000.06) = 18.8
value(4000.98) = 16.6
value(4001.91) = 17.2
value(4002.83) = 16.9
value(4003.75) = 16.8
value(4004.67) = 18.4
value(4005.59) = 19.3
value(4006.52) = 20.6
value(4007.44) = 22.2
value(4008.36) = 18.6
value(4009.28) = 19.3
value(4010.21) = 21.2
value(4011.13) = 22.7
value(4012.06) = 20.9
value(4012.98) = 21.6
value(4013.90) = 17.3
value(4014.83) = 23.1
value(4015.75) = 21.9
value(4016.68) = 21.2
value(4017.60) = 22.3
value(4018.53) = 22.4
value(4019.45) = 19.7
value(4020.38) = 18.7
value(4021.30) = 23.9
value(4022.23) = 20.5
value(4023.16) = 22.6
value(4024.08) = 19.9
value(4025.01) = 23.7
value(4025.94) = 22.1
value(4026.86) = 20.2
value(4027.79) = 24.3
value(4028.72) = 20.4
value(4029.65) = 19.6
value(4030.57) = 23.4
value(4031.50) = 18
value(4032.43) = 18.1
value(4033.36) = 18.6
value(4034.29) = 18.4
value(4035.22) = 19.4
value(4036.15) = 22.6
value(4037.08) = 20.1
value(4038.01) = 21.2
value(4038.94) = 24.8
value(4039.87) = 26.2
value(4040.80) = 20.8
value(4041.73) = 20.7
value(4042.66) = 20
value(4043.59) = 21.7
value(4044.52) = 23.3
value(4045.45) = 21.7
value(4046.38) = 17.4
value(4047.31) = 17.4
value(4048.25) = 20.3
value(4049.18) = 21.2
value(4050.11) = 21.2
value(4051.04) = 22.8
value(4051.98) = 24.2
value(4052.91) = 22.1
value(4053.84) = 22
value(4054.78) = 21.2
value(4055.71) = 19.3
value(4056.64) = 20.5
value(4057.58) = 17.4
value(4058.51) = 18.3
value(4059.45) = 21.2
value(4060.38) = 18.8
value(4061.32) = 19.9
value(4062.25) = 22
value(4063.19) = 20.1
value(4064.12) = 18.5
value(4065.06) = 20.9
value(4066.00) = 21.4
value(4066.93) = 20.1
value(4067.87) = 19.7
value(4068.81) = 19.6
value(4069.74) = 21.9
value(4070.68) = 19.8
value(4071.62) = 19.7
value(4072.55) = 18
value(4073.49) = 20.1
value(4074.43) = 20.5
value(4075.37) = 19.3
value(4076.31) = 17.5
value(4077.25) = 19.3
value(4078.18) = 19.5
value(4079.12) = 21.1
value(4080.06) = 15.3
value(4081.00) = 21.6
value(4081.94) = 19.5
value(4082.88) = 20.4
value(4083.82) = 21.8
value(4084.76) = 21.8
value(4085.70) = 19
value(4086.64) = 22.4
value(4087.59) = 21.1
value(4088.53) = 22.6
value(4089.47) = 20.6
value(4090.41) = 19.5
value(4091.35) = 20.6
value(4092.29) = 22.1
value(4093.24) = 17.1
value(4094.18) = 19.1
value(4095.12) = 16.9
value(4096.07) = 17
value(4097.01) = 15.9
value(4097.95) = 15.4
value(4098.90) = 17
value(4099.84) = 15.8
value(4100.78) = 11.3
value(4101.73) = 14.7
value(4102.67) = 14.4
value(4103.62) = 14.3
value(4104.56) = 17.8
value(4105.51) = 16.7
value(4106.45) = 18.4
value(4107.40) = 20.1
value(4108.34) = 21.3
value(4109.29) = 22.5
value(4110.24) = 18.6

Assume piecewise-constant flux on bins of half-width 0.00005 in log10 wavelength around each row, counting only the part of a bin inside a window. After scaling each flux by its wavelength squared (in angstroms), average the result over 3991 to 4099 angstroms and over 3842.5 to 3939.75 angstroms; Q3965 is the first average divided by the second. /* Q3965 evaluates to 1.6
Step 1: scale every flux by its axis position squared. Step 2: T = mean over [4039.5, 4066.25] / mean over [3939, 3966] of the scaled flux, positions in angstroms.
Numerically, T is 1.56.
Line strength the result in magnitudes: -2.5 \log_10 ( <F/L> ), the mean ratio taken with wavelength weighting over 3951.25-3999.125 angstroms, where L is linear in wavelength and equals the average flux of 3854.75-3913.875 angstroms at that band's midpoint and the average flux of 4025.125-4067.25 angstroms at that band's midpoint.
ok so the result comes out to 0.25 mag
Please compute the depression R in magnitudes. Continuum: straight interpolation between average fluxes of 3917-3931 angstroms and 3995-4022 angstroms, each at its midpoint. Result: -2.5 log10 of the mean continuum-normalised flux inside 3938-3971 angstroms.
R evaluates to 0.25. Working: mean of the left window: 14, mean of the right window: 20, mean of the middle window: 12.7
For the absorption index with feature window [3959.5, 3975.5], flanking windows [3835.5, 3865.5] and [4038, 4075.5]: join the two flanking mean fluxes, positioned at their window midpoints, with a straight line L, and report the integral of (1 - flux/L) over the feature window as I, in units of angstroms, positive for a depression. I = 7.2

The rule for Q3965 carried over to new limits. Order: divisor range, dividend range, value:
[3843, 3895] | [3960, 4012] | 1.24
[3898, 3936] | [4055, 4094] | 1.51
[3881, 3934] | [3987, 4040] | 1.55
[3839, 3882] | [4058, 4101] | 1.63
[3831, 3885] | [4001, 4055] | 1.83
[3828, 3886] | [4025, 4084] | 1.85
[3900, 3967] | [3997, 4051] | 1.56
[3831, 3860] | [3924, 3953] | 1.10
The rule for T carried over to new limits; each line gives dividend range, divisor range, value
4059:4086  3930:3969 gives 1.78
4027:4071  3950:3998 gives 1.51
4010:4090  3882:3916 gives 1.55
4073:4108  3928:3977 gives 1.71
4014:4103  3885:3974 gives 1.64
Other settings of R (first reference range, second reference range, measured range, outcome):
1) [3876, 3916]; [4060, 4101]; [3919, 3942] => 0.321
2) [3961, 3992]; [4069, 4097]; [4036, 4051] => -0.240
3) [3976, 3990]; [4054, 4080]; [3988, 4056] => -0.192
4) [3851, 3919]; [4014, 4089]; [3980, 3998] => 0.065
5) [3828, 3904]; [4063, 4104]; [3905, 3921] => -0.200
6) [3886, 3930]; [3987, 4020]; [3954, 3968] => 0.354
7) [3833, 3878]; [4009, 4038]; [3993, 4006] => 0.055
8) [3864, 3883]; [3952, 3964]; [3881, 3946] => 0.066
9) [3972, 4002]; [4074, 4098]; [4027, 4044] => -0.171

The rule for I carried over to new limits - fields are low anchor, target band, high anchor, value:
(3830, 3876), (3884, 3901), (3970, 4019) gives 1.0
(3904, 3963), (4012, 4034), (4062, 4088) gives -4.0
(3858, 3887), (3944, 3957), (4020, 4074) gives 1.0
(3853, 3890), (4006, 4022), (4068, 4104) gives -3.9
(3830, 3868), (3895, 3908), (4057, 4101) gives -1.9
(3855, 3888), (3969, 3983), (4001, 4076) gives 5.3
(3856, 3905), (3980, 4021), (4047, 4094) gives -2.2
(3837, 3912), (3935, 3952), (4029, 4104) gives 3.2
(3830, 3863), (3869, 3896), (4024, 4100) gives 1.3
